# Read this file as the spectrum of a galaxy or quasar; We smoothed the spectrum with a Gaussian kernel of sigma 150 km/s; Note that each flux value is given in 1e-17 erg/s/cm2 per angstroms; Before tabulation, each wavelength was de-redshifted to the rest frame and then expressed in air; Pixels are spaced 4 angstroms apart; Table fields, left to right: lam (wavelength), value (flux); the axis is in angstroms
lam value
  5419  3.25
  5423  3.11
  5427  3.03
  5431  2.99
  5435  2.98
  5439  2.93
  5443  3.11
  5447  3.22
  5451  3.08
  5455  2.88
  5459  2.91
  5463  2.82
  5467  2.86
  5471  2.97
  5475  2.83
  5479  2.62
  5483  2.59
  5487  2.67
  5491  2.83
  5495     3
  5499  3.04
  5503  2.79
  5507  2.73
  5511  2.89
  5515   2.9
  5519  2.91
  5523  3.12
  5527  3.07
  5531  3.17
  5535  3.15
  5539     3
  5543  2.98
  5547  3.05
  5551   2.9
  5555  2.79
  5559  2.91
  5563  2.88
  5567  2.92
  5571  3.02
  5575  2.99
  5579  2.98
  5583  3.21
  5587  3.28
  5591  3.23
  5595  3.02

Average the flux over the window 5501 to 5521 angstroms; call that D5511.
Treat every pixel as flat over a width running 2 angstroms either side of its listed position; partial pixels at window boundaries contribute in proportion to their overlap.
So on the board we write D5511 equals 2.84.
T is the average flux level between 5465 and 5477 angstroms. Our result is 2.89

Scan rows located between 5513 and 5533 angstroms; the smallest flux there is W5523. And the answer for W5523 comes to 2.9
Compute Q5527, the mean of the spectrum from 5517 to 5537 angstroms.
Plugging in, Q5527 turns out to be 3.08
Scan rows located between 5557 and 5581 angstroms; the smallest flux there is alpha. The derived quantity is 2.88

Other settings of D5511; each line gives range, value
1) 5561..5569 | 2.9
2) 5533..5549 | 3.04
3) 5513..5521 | 2.91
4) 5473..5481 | 2.73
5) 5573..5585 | 3.06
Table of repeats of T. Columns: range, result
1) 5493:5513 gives 2.89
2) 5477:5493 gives 2.68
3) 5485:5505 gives 2.87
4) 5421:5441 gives 3.01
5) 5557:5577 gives 2.94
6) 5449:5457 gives 2.98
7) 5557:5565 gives 2.9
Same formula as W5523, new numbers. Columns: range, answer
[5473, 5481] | 2.62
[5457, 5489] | 2.59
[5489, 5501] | 2.83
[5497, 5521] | 2.73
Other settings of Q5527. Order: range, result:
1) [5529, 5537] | 3.16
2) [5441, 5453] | 3.14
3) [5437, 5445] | 3.02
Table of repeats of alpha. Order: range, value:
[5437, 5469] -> 2.82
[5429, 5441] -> 2.93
